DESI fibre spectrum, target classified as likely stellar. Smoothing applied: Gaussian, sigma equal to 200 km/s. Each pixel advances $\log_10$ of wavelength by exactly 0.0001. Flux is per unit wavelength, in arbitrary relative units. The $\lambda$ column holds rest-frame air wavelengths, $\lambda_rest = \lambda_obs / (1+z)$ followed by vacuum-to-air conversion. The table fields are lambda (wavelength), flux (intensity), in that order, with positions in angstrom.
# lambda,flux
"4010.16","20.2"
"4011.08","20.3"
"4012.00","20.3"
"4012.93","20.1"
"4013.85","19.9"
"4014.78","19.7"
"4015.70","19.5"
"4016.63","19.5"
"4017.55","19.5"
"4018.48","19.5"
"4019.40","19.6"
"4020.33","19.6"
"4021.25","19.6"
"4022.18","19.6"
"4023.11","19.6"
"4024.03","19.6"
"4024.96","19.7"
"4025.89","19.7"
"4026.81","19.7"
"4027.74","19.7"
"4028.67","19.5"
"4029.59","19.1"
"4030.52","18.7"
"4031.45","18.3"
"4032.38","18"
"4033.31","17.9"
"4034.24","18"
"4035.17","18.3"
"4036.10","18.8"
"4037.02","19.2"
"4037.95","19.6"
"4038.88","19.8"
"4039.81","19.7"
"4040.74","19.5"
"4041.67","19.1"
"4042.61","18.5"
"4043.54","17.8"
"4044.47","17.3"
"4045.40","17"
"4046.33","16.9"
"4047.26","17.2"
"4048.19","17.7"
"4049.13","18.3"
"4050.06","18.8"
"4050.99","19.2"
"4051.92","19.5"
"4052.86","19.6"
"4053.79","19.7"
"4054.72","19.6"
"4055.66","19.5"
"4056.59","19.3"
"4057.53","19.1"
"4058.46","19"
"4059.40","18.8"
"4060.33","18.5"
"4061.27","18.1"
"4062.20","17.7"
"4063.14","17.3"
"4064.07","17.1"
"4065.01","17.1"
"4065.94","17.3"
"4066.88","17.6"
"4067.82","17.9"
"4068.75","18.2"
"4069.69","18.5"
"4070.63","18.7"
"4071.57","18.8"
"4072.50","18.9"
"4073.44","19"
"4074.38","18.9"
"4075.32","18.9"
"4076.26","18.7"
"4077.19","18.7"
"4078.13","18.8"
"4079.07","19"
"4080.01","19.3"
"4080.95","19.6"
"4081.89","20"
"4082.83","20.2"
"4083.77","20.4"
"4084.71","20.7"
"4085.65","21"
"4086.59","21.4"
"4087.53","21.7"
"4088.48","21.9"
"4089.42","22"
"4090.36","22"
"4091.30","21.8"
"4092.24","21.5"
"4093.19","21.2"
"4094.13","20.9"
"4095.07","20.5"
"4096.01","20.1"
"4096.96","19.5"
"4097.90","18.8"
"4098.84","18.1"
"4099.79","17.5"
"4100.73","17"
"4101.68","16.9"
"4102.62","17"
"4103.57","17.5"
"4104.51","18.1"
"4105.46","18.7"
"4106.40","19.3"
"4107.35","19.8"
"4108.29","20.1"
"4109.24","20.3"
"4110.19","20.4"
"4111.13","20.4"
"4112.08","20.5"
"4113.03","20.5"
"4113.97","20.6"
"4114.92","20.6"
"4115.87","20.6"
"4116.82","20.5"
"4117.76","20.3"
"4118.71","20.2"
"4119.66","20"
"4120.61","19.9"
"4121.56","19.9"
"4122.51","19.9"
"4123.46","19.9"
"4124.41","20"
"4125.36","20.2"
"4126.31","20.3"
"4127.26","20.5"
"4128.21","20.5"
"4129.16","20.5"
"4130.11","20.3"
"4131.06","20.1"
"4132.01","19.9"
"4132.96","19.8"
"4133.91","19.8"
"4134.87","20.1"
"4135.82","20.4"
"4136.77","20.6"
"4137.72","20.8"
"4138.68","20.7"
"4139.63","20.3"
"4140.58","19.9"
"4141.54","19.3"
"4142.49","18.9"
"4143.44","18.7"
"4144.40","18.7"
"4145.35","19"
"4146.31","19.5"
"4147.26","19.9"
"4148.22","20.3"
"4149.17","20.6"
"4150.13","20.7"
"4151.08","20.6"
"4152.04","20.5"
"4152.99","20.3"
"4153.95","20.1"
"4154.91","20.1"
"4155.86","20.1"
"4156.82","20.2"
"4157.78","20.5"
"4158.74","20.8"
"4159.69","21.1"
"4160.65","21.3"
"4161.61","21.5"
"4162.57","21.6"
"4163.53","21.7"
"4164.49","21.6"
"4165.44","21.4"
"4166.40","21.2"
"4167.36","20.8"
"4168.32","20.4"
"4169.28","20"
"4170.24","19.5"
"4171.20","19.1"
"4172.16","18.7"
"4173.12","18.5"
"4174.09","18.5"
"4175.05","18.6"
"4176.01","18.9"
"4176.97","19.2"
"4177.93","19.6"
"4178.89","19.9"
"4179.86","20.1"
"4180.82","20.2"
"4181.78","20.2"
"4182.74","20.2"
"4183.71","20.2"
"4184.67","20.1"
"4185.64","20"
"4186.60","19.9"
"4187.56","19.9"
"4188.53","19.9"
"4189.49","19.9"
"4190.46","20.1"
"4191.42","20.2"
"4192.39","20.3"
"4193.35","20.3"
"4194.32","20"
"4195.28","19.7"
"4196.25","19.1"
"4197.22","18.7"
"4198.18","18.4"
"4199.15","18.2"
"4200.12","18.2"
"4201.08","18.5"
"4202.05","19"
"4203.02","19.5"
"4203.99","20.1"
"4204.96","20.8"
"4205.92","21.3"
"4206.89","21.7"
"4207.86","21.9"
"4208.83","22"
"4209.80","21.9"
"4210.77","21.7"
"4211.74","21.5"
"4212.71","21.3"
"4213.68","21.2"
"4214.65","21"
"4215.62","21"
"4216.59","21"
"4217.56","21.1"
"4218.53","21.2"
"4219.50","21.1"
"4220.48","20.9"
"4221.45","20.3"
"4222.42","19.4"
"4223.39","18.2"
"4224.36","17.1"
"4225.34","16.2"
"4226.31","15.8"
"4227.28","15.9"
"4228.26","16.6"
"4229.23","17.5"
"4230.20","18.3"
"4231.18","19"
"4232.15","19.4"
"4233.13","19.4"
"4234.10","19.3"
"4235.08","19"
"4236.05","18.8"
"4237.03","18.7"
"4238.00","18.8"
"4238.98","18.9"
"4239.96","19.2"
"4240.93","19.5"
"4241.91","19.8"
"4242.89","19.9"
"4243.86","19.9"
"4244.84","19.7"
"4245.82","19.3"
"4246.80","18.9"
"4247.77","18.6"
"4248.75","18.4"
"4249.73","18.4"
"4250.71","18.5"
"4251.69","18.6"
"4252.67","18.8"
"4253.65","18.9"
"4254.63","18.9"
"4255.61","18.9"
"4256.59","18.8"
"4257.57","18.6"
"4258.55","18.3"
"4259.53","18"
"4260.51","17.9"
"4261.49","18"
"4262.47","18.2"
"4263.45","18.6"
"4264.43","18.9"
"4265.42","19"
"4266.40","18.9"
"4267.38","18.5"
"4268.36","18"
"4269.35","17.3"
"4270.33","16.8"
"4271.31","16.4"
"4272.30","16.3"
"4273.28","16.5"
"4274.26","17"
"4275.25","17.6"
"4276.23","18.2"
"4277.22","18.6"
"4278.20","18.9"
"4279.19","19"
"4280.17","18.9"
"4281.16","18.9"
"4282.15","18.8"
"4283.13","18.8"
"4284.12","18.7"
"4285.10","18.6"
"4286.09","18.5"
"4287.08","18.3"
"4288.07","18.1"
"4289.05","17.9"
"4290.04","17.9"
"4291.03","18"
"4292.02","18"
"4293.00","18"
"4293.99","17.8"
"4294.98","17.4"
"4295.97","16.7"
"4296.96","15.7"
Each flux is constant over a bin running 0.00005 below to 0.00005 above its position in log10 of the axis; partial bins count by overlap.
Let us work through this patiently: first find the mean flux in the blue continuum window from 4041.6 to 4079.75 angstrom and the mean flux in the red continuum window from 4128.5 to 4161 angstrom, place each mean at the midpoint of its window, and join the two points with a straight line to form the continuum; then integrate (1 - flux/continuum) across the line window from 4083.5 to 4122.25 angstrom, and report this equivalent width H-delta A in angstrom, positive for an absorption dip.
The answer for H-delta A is -1.5 angstrom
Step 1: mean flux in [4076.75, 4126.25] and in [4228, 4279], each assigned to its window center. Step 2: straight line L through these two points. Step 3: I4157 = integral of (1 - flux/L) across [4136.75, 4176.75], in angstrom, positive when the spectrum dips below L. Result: -1.5 angstrom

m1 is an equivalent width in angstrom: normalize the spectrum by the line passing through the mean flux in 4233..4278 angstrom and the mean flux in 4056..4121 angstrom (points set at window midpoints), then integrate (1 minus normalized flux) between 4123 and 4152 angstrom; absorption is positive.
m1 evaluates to -1.3 angstrom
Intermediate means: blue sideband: 19.4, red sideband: 18.5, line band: 20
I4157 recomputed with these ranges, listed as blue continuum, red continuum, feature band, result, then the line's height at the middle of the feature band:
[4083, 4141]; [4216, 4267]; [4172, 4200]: -0.3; 19.4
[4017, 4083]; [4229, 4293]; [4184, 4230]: -2.9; 18.6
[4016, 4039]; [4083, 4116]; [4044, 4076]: 1.9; 19.5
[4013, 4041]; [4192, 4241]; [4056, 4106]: 0.6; 19.4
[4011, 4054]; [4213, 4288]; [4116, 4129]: -0.9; 18.9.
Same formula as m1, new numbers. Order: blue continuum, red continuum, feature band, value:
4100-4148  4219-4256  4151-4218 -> -3.6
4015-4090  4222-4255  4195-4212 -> -1.3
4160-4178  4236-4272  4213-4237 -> 0.0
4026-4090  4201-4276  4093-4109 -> 0.1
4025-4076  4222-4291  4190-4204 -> -0.7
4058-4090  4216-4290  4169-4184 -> -0.5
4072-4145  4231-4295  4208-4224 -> -1.7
